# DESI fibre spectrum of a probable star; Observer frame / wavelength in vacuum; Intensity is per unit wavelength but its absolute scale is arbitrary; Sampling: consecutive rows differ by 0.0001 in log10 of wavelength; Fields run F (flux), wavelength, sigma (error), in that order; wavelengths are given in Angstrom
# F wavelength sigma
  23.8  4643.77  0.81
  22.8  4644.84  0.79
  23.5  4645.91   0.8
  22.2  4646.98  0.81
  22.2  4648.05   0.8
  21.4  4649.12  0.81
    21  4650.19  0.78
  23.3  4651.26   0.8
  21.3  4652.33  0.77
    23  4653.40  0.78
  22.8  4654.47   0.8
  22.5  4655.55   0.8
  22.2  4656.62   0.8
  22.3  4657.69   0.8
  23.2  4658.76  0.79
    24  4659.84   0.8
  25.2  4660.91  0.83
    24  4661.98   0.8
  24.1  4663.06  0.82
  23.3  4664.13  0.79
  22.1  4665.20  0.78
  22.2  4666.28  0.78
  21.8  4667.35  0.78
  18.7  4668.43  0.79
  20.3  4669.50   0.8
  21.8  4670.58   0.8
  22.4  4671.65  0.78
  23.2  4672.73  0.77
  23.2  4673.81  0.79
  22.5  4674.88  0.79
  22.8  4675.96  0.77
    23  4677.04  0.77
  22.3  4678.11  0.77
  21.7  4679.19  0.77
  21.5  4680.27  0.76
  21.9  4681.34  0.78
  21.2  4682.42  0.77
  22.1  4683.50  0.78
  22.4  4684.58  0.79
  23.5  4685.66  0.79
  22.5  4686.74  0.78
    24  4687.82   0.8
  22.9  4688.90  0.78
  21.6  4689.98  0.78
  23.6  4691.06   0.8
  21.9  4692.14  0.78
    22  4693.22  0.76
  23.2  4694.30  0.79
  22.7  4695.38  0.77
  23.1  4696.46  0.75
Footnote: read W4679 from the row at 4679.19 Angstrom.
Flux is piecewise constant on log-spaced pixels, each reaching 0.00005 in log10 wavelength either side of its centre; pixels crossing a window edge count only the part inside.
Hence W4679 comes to 21.7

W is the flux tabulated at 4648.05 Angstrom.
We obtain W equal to 22.2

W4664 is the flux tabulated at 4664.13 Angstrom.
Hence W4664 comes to 23.3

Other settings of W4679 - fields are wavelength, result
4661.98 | 24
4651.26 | 23.3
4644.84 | 22.8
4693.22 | 22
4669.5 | 20.3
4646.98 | 22.2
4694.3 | 23.2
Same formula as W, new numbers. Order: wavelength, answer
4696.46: 23.1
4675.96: 22.8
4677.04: 23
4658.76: 23.2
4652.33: 21.3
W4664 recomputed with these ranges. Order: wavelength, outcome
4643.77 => 23.8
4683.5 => 22.1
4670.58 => 21.8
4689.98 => 21.6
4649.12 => 21.4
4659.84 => 24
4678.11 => 22.3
